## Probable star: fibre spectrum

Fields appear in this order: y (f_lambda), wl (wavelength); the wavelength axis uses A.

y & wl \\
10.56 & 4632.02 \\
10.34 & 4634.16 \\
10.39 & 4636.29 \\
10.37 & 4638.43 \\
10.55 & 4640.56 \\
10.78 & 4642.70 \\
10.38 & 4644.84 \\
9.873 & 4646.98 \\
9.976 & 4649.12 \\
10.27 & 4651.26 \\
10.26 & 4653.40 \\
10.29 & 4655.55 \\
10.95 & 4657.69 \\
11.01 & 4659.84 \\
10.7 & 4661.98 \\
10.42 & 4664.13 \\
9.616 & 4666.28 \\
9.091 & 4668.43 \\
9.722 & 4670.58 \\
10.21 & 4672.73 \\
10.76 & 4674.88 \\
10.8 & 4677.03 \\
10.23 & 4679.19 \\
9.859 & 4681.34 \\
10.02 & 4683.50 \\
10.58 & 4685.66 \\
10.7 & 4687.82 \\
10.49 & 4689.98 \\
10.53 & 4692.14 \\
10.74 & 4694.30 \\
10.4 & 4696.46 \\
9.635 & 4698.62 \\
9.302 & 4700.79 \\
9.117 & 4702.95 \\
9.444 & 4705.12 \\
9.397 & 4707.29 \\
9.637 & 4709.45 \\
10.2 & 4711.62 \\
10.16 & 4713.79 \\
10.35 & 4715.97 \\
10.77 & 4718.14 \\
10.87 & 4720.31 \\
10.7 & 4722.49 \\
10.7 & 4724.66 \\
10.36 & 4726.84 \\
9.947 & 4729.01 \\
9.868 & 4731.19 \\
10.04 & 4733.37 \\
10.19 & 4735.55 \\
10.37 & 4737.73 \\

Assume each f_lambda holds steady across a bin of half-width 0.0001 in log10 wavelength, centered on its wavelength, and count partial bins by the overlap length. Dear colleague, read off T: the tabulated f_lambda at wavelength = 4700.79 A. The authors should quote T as 9.302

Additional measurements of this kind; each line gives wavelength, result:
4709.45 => 9.637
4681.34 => 9.859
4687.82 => 10.7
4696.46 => 10.4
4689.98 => 10.49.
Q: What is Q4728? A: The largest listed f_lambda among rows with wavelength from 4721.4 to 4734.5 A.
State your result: 10.7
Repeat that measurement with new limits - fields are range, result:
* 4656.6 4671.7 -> 11.01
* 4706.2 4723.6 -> 10.87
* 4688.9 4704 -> 10.74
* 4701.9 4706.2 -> 9.444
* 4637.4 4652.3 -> 10.78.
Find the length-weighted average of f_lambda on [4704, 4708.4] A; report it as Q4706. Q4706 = 9.42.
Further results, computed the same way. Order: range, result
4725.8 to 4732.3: 10.1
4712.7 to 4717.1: 10.2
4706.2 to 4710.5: 9.53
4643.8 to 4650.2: 10.1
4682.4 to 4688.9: 10.4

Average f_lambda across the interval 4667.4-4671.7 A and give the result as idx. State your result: 9.42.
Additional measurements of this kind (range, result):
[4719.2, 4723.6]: 10.8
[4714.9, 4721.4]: 10.7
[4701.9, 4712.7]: 9.56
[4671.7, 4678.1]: 10.6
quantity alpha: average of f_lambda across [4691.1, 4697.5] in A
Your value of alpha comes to 10.6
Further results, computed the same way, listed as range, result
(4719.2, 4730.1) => 10.5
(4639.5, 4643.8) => 10.7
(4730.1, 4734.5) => 9.95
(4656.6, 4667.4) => 10.5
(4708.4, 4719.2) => 10.2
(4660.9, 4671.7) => 9.92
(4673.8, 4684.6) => 10.3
